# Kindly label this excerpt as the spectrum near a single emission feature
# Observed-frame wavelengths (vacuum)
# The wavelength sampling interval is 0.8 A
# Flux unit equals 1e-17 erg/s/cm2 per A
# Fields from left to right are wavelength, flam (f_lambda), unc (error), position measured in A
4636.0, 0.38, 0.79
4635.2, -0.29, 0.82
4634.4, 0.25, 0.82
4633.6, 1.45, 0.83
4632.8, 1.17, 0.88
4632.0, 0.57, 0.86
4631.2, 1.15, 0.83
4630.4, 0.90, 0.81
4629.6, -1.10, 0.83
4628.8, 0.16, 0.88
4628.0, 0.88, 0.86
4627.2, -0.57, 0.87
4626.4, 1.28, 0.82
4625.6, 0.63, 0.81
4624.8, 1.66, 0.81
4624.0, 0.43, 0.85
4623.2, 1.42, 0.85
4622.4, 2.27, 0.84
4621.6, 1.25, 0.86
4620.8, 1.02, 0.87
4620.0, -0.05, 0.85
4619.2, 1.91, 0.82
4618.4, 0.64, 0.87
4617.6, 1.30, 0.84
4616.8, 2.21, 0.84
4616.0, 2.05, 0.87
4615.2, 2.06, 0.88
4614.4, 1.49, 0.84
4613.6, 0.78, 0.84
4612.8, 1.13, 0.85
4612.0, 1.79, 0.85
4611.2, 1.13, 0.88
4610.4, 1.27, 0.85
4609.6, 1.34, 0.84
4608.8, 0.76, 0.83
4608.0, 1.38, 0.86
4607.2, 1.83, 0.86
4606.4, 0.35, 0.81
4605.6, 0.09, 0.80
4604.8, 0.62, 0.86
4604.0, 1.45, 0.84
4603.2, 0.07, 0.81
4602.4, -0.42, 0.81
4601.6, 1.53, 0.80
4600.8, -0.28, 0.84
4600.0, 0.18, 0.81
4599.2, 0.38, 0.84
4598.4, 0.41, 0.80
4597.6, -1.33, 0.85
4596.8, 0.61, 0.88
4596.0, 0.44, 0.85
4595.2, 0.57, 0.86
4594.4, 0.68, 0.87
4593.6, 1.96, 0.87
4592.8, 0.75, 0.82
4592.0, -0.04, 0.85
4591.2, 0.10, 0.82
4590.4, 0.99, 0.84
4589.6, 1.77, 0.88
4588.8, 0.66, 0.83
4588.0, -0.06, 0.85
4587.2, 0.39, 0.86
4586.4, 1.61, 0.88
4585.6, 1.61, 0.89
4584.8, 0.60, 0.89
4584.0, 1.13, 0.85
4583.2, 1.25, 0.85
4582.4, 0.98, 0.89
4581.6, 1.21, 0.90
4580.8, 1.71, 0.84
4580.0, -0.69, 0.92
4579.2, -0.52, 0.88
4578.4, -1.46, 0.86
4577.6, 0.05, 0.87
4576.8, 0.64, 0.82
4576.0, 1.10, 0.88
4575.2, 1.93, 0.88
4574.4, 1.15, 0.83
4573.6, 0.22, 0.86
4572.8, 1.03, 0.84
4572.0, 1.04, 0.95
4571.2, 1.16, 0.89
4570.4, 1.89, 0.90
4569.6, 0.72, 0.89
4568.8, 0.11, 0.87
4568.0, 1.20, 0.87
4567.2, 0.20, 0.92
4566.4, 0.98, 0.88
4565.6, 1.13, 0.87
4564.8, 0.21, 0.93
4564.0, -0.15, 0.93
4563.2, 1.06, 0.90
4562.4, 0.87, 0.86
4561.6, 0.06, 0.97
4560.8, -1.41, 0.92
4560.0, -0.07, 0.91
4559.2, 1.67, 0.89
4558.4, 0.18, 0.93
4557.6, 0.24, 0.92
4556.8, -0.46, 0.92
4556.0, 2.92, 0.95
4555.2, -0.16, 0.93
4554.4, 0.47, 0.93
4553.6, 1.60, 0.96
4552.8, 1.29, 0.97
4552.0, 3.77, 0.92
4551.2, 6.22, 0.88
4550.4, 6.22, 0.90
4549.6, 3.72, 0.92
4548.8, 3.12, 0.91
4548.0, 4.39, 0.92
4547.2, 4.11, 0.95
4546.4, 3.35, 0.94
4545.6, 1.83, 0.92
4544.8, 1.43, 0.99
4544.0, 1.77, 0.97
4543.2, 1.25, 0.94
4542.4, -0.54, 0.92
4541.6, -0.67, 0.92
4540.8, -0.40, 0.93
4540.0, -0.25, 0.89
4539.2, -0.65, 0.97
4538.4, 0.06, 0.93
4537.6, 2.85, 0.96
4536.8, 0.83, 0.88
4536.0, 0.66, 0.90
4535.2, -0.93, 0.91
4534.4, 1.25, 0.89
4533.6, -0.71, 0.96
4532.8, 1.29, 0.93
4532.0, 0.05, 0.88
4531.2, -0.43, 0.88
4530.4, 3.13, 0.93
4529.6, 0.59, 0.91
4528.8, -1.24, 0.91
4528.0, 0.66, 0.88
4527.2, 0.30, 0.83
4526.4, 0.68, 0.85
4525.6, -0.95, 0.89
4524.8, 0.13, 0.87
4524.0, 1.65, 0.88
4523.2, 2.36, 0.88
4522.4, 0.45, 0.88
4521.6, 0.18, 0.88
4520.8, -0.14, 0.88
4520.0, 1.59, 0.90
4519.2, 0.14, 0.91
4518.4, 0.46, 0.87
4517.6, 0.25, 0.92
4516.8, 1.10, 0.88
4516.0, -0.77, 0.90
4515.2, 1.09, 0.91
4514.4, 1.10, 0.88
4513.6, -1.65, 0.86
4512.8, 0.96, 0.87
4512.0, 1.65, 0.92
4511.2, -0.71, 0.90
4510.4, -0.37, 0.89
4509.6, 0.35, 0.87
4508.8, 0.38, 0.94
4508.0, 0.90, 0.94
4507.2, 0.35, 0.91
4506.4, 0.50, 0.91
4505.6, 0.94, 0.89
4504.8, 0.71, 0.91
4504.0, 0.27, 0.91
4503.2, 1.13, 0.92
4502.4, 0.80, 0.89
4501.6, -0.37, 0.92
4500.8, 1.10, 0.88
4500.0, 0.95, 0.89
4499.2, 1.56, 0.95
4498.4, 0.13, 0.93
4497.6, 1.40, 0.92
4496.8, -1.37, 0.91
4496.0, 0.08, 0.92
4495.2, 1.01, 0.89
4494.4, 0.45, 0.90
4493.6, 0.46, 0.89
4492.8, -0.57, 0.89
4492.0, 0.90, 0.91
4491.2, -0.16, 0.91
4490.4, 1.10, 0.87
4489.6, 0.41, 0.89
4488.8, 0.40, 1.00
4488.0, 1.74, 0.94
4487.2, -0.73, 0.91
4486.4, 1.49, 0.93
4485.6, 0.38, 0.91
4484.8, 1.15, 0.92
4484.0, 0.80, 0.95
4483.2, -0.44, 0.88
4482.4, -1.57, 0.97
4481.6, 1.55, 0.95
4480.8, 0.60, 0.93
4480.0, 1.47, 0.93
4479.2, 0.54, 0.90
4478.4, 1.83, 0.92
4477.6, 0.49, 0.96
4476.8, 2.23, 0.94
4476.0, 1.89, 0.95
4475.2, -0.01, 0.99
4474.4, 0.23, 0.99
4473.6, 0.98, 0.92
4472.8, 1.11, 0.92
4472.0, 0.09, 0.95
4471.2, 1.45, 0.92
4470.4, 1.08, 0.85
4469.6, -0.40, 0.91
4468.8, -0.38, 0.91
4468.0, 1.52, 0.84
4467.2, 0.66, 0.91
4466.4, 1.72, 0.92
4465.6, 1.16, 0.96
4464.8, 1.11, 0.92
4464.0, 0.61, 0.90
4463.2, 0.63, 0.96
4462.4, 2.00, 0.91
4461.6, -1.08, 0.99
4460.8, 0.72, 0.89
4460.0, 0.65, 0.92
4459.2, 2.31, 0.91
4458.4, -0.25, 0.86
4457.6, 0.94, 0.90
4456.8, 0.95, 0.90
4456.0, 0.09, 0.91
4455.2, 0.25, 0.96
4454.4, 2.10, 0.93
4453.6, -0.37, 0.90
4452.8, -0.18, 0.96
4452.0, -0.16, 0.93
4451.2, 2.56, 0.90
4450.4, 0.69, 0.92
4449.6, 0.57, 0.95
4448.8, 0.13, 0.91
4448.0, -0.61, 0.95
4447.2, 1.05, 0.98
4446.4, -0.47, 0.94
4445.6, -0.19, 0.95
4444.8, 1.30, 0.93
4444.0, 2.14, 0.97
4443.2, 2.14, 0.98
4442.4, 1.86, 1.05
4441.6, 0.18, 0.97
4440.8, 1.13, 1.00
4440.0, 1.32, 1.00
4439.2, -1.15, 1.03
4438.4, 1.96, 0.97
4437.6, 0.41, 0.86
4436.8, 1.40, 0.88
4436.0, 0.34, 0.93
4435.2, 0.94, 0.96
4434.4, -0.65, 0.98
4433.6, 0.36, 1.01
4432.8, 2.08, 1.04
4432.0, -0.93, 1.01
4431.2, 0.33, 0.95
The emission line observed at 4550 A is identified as [O II]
